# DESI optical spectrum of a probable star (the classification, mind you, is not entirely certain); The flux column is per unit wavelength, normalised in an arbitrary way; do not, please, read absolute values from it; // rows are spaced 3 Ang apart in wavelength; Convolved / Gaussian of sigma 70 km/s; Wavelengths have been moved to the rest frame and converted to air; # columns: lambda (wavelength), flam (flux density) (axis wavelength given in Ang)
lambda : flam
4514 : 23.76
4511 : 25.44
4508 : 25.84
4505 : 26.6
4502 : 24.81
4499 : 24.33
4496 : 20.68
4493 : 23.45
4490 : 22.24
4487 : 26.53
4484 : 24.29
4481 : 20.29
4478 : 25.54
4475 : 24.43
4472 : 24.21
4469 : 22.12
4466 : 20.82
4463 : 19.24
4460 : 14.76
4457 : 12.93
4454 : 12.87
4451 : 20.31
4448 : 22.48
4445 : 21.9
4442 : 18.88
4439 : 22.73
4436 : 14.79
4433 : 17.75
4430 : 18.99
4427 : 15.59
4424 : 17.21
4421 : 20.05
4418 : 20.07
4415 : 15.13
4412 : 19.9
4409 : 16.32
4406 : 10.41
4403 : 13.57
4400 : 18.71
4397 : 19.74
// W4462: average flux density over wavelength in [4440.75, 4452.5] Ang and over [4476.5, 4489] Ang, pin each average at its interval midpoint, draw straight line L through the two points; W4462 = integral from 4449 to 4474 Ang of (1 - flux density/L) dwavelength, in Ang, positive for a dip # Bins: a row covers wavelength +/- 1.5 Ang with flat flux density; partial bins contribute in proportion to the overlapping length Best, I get 4.1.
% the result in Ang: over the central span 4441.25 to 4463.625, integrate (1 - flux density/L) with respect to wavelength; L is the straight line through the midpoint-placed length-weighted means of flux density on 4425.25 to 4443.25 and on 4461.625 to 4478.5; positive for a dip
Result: 2.7 Ang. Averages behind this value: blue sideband 18.1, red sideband 22.6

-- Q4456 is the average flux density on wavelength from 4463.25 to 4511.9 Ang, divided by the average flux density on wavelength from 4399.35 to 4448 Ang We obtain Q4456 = 1.3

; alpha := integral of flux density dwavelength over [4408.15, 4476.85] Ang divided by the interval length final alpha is 18.9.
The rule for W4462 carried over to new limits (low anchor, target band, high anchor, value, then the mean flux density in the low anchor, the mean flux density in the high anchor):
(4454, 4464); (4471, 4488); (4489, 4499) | -4.23 Ang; 15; 22.4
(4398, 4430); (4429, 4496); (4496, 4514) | 1.94 Ang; 16.9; 24.9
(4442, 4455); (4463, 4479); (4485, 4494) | -0.63 Ang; 19.6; 24.1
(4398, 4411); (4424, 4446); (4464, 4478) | 0.36 Ang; 15.1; 23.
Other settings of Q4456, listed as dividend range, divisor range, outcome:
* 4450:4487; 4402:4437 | 1.22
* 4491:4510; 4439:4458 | 1.30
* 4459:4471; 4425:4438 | 1.15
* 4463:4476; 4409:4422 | 1.21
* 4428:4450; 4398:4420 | 1.19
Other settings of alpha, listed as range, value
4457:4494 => 21.9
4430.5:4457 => 18.6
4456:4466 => 16.6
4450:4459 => 15.1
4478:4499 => 23.2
